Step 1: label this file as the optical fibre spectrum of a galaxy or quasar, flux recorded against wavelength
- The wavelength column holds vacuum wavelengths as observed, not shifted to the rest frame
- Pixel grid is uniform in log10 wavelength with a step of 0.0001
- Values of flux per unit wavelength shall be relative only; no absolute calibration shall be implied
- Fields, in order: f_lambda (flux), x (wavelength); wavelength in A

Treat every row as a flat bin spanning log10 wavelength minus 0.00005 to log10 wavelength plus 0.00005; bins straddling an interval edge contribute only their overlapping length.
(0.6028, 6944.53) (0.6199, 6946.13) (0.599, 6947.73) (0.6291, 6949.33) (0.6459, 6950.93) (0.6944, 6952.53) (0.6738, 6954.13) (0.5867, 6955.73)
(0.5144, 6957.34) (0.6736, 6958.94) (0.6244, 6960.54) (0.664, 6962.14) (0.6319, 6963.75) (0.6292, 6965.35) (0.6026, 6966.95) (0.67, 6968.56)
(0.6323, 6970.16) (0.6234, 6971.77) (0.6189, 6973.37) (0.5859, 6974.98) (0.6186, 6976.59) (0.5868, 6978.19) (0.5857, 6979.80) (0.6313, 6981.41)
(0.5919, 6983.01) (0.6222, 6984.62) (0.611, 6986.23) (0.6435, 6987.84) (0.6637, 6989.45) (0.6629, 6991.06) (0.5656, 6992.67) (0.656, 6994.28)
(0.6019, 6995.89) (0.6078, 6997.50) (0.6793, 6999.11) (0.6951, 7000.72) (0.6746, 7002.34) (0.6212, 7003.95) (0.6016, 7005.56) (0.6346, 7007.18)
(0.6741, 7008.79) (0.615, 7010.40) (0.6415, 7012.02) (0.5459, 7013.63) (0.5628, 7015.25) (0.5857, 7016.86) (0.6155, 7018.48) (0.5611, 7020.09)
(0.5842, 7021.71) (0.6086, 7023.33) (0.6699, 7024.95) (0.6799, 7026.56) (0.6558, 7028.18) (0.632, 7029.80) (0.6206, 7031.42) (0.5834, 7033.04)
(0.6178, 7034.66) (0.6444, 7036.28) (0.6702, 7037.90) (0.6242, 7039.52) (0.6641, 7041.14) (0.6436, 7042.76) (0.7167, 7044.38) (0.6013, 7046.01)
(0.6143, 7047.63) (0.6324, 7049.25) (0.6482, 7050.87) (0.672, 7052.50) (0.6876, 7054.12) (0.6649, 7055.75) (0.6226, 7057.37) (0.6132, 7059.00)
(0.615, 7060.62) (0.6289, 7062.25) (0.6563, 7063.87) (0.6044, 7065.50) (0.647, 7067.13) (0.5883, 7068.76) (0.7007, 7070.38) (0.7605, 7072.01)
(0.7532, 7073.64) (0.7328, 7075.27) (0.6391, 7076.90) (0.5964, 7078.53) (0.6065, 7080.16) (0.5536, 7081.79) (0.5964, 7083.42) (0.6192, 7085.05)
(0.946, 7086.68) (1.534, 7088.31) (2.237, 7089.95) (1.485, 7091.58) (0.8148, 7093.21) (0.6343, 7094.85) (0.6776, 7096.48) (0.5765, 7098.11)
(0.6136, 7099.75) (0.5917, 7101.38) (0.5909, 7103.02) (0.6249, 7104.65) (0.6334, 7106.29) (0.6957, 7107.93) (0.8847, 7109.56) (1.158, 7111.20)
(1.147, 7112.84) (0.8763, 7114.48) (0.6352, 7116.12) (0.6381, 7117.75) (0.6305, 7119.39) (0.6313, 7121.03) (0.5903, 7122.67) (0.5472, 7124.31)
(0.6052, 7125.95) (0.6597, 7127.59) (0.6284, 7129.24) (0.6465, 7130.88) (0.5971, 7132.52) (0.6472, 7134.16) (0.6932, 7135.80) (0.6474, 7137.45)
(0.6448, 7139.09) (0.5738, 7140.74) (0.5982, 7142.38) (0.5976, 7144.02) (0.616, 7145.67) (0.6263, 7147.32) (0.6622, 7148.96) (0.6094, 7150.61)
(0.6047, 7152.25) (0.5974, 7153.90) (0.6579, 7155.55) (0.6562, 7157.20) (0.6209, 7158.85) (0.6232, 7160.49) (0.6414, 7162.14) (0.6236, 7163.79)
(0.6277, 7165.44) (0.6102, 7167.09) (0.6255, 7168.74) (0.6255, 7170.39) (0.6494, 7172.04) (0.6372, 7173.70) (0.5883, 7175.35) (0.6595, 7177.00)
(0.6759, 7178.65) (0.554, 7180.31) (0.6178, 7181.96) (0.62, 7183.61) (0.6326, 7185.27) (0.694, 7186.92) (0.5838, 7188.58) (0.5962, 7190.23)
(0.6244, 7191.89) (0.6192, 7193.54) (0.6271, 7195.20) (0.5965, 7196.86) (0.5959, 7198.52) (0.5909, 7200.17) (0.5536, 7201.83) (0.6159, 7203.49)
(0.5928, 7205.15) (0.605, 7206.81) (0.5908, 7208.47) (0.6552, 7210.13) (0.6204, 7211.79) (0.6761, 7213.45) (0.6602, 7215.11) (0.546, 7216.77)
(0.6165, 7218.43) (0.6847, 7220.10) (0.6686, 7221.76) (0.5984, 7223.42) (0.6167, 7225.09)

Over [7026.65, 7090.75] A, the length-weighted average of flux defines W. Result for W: 0.713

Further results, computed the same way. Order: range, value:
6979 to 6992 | 0.626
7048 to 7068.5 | 0.639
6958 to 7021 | 0.623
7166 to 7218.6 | 0.617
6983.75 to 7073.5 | 0.636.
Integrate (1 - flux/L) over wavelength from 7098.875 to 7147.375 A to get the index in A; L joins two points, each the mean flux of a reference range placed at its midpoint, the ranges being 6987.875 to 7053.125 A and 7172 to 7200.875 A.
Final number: -4.1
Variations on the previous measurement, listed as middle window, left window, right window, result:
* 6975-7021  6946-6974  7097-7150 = 1.5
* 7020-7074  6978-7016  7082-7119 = 7.0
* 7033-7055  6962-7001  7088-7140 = 1.6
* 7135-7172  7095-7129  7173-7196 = 1.6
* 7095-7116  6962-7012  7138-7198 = -4.1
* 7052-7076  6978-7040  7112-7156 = -1.0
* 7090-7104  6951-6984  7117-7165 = -4.6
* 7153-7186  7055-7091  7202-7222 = 2.1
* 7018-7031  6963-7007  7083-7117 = 1.6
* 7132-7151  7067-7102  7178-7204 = 2.2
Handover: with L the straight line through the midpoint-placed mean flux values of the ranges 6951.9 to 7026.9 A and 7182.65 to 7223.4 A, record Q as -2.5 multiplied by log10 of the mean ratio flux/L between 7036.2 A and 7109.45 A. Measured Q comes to -0.17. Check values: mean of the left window 0.623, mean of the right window 0.619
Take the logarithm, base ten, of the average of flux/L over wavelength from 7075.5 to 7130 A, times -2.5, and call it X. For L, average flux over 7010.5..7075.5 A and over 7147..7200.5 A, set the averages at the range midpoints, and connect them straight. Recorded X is -0.23 mag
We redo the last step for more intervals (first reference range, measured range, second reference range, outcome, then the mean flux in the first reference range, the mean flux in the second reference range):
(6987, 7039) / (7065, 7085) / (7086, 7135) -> 0.14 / 0.627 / 0.805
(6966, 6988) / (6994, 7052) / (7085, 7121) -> 0.13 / 0.615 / 0.875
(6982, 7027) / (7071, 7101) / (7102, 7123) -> -0.18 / 0.624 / 0.751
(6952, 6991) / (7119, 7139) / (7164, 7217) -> -0.01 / 0.624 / 0.619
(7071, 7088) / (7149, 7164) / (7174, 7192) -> 0.03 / 0.706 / 0.623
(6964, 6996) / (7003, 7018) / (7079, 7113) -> 0.12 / 0.621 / 0.859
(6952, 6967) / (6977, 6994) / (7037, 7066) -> 0.03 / 0.63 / 0.644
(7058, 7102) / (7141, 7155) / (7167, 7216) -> 0.11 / 0.779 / 0.62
